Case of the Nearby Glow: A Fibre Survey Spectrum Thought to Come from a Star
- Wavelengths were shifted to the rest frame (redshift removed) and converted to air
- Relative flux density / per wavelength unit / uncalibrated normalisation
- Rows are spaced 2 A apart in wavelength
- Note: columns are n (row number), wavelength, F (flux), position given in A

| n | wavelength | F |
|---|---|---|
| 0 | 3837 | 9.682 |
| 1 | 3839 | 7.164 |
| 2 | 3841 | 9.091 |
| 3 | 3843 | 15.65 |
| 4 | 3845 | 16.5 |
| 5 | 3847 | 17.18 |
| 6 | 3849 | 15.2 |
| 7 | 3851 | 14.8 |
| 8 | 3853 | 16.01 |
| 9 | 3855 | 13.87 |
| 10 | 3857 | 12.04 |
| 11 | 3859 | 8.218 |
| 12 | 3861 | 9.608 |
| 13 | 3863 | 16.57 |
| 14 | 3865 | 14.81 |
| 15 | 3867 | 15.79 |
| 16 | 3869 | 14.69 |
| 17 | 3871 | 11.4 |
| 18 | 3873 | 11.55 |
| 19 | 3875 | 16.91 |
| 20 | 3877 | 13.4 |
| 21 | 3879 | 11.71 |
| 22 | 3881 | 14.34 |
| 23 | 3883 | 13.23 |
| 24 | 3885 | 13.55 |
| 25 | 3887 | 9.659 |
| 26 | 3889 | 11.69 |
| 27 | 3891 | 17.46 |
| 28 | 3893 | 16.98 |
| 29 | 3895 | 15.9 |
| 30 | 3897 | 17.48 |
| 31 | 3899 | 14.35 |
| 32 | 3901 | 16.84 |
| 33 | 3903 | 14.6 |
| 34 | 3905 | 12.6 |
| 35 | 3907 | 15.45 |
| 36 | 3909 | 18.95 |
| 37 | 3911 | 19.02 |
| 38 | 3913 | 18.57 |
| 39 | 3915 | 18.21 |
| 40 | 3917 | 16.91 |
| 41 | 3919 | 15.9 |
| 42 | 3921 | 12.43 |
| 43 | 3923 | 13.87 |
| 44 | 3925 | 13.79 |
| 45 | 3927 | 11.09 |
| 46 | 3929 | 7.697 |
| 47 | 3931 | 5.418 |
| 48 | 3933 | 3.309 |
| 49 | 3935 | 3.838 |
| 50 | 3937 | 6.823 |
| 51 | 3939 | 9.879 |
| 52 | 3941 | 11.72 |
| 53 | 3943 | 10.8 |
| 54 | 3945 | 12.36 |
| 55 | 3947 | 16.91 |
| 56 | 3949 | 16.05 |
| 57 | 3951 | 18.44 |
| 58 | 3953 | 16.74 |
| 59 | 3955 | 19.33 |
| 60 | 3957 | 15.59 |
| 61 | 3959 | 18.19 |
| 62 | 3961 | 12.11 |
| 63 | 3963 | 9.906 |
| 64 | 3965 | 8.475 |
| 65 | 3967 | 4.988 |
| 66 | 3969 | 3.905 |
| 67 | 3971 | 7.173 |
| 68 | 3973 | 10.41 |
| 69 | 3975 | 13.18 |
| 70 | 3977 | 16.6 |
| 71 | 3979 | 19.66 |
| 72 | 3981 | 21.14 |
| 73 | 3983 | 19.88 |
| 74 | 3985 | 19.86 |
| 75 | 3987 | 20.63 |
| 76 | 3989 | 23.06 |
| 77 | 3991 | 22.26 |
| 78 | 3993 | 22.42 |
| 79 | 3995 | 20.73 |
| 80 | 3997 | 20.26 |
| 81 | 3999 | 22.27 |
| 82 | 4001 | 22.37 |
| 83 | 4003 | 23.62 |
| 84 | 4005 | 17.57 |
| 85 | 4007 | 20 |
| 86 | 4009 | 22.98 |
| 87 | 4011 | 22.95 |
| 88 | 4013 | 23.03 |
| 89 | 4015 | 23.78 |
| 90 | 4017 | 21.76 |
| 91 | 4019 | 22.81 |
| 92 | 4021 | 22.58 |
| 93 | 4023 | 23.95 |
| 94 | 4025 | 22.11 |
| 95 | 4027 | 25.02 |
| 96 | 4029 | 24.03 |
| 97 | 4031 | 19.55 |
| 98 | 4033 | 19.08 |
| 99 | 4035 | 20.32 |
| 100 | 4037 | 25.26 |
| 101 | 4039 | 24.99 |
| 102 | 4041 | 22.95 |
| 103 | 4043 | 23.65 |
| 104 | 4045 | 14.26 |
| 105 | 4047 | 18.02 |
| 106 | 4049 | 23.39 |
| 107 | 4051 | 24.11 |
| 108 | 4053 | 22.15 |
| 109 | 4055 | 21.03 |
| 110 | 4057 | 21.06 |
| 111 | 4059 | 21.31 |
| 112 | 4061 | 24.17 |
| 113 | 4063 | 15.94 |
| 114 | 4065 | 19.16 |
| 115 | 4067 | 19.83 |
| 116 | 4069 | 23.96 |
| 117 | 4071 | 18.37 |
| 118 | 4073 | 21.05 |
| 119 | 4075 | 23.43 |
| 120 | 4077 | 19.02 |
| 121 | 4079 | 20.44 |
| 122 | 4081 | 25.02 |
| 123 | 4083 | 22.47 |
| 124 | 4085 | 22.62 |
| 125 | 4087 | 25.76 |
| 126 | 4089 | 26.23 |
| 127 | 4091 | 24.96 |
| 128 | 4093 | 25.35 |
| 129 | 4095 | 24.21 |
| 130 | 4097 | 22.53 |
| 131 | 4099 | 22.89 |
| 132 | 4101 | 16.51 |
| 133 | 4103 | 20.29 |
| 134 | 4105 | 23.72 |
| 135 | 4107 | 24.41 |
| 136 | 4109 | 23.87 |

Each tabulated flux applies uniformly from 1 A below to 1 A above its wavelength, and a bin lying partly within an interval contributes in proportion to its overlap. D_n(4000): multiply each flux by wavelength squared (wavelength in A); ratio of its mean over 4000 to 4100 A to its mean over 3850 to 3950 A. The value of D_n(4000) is 1.79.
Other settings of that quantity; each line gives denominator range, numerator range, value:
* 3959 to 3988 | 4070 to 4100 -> 1.78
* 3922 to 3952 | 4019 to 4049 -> 2.13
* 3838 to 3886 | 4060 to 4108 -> 1.84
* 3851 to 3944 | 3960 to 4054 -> 1.56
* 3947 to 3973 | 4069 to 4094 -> 1.93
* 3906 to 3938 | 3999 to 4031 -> 1.88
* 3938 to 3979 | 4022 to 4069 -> 1.76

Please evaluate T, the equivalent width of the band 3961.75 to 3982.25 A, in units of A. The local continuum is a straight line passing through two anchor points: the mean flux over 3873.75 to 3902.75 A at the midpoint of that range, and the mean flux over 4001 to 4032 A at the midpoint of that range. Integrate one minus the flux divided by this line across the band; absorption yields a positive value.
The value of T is 8.4 A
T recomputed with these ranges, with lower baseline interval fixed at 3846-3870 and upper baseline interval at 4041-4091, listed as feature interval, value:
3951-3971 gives 6.22 A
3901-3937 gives 7.10 A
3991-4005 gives -1.83 A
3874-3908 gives 1.76 A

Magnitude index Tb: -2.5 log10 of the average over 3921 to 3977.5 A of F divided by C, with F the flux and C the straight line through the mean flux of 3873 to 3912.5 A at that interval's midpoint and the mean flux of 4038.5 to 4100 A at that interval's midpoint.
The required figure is 0.452 mag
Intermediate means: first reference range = 14.9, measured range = 11.4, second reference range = 22.1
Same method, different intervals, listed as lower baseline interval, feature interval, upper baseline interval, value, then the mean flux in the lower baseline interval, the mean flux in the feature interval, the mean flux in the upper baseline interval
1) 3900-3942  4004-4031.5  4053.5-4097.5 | -0.20 mag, 12.7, 22.3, 22.2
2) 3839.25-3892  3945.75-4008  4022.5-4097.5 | 0.10 mag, 13.6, 16.9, 22.1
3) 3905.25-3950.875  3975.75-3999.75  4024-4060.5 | -0.18 mag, 12.8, 20.6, 21.8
